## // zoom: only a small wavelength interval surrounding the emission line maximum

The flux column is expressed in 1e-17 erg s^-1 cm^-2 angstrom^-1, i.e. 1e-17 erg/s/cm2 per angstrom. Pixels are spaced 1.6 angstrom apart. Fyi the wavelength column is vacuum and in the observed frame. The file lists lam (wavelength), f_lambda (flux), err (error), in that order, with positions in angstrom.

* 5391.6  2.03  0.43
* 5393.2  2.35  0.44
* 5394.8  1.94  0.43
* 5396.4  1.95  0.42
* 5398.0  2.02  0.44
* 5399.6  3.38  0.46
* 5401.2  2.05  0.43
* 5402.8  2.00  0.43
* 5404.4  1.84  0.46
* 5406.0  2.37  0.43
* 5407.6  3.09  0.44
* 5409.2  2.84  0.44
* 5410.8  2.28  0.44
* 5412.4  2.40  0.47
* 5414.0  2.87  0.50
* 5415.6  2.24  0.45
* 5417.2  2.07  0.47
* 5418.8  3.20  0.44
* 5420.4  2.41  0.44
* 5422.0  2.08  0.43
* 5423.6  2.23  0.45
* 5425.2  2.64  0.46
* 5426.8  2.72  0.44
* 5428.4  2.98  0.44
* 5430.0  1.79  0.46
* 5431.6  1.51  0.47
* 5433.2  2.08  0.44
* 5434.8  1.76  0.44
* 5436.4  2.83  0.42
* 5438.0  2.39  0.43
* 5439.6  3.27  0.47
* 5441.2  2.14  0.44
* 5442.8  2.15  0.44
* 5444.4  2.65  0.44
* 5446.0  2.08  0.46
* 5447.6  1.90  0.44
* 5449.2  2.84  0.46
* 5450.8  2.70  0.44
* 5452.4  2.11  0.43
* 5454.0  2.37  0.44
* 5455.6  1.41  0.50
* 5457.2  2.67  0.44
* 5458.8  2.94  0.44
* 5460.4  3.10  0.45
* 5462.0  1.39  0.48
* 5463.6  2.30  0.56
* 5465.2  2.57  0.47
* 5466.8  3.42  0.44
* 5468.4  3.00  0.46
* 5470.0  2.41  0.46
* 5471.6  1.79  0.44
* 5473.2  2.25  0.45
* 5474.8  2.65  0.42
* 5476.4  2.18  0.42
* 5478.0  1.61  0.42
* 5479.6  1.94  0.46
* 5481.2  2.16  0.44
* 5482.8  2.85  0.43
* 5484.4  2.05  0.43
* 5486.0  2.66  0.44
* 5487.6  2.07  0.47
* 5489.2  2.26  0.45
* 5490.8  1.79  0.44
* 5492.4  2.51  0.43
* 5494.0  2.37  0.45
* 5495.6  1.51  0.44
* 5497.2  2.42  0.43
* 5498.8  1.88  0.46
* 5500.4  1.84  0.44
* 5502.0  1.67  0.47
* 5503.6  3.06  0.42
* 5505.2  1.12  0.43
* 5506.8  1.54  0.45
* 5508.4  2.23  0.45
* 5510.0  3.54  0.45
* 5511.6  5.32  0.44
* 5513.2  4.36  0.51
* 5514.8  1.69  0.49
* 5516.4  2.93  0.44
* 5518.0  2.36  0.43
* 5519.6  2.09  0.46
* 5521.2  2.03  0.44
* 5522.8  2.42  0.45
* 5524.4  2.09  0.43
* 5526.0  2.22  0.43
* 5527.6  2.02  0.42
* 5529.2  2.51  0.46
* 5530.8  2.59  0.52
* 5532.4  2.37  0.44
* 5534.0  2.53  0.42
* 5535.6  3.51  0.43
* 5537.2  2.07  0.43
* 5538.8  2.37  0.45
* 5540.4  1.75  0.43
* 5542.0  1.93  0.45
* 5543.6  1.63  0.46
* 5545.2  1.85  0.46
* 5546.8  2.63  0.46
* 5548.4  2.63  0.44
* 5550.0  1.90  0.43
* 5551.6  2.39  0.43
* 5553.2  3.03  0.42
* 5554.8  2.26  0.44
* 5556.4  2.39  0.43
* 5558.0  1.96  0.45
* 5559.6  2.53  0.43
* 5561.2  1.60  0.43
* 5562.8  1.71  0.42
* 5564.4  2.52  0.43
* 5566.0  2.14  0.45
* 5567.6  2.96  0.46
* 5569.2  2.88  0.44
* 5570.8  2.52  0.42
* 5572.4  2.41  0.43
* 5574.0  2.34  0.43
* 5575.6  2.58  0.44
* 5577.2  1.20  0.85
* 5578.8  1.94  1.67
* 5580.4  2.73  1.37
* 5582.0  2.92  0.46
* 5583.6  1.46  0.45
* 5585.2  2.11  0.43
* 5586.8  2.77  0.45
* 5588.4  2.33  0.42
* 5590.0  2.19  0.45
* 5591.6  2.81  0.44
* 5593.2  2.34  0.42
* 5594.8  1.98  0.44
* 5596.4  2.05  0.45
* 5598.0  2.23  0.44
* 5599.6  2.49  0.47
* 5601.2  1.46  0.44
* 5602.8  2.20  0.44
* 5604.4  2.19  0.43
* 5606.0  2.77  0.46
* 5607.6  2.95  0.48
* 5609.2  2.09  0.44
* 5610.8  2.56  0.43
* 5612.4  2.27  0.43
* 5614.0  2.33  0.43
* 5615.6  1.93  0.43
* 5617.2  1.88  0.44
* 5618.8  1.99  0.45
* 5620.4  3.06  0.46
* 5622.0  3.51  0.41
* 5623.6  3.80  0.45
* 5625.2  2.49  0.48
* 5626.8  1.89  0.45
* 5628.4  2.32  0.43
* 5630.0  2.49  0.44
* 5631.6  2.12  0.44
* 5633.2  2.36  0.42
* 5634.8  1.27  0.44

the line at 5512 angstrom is H-beta 4861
